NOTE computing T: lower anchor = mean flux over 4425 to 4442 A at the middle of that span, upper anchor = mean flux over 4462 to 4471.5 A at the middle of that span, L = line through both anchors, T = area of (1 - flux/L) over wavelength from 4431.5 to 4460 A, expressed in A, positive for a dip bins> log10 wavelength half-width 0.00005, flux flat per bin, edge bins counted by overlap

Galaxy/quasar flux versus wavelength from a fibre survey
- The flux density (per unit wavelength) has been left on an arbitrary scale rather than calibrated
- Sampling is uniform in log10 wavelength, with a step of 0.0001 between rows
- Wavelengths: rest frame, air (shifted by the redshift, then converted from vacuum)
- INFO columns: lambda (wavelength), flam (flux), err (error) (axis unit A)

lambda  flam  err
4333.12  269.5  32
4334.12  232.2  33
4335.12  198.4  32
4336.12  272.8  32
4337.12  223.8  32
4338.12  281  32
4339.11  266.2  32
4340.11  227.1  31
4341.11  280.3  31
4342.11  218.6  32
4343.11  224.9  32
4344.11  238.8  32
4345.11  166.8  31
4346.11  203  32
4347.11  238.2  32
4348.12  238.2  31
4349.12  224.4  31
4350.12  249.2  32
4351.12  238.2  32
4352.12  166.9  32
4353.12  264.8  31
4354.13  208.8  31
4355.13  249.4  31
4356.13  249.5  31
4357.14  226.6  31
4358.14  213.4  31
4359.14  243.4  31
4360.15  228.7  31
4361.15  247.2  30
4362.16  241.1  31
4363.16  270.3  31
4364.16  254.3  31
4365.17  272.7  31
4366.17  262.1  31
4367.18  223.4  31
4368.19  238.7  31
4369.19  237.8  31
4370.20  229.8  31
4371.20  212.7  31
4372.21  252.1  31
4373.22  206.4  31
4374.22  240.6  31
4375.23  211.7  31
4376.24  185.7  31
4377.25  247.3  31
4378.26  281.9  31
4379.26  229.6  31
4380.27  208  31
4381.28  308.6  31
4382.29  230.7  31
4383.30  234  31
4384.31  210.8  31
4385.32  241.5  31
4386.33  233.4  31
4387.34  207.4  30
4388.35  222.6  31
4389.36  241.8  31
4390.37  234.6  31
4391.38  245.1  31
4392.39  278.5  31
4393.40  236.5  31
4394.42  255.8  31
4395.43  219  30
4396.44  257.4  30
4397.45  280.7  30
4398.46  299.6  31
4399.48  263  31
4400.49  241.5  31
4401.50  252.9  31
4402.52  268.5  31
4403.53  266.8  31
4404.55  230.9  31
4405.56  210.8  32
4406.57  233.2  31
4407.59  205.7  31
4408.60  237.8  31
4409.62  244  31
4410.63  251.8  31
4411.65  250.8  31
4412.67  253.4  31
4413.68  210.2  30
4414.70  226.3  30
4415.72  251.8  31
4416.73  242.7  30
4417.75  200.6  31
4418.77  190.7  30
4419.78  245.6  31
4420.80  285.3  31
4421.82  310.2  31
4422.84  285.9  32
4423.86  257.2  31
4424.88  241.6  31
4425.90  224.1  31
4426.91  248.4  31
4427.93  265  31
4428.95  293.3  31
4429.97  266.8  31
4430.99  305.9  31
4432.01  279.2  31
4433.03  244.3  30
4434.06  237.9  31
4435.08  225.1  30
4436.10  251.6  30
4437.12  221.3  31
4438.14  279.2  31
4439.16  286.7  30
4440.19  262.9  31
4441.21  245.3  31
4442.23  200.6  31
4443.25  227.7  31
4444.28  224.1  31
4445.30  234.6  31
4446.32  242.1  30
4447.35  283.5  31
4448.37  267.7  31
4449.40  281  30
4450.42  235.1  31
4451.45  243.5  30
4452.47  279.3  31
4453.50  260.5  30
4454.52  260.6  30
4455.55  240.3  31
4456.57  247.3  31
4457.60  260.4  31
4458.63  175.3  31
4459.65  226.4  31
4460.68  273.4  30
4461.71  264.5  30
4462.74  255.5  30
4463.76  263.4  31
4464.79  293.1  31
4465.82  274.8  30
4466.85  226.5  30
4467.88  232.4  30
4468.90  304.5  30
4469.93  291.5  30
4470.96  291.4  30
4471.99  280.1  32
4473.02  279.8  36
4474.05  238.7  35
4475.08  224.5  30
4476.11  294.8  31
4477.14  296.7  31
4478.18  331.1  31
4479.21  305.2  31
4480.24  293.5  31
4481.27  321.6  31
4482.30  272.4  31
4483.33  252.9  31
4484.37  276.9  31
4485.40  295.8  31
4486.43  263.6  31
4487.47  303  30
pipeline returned 1.6 A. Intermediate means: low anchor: 257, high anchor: 270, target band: 247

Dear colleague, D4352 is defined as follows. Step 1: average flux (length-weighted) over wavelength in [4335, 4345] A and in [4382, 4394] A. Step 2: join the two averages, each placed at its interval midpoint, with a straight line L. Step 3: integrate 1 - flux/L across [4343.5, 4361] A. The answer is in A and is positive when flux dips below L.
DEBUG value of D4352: 0.97 A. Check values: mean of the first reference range 242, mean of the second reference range 235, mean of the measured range 227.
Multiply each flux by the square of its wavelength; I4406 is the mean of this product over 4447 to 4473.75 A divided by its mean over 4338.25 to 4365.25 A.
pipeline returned 1.17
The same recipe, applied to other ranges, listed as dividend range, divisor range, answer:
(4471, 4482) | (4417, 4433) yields 1.13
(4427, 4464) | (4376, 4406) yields 1.06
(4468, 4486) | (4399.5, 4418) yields 1.23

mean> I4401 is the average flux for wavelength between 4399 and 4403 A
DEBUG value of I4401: 256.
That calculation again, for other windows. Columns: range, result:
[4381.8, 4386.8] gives 230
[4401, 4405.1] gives 254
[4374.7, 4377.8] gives 215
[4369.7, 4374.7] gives 229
